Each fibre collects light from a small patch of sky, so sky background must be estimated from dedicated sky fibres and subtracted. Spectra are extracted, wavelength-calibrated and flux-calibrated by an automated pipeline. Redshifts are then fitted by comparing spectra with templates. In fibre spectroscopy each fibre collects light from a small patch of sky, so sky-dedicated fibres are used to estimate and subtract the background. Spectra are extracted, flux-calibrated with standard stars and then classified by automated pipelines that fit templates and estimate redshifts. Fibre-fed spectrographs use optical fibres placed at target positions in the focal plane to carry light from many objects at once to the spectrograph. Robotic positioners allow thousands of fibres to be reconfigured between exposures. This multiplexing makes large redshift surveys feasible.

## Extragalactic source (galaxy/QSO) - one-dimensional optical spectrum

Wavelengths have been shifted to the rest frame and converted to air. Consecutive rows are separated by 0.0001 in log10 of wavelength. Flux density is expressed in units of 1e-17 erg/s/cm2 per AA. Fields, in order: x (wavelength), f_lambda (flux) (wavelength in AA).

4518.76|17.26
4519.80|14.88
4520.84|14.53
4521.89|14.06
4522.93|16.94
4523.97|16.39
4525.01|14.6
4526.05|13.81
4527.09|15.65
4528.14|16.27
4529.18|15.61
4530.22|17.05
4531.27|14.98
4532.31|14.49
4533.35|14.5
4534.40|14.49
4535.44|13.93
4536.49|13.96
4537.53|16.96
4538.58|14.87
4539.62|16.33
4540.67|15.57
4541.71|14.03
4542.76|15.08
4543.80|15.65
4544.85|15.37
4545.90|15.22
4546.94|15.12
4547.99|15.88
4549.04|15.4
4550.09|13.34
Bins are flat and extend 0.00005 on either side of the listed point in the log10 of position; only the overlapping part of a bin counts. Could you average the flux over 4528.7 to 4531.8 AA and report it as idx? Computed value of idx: 15.9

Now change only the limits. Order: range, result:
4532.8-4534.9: 14.5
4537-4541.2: 15.9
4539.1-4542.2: 15.3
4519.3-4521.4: 14.6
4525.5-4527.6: 14.8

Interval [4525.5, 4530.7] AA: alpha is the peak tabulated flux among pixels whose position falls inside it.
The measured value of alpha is 17.05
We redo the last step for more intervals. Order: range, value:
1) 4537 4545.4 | 16.96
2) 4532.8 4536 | 14.5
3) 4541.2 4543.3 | 15.08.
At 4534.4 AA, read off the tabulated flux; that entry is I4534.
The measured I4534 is 14.49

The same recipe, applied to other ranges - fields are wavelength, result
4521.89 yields 14.06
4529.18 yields 15.61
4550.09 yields 13.34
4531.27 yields 14.98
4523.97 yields 16.39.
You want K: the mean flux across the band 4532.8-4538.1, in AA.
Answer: 14.8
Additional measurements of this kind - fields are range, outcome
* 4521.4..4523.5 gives 15.6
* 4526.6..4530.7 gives 16.1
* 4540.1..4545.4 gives 15.1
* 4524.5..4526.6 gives 14.3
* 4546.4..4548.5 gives 15.5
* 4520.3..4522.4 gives 14.2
